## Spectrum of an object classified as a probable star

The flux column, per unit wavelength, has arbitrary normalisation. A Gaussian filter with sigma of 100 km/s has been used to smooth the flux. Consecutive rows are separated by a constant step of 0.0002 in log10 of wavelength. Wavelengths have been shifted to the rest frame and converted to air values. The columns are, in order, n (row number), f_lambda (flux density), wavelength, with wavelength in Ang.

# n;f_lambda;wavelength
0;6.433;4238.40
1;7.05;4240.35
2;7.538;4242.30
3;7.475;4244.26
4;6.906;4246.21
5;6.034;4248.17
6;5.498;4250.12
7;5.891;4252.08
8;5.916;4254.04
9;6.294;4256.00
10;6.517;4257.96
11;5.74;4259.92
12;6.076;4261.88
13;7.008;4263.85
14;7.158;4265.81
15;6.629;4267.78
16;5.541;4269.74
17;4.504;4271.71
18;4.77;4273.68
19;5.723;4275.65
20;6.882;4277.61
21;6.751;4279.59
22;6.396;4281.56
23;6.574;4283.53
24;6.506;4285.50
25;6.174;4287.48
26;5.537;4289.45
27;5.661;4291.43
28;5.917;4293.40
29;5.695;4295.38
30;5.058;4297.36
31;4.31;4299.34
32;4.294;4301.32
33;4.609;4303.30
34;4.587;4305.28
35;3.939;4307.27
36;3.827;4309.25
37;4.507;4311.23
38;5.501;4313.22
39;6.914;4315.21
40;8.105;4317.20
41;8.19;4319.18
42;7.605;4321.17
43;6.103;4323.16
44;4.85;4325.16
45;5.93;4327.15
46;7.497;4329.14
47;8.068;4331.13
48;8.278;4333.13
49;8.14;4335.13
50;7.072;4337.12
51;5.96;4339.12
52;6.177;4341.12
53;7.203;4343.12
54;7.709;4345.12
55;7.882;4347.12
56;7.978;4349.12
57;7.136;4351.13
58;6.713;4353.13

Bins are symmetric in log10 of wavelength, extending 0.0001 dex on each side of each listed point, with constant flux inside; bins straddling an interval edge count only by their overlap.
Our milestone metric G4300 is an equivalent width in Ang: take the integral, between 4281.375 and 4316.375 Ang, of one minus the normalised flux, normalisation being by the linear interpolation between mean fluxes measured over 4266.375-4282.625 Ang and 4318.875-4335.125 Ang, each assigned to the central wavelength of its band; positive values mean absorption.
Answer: 6.1 Ang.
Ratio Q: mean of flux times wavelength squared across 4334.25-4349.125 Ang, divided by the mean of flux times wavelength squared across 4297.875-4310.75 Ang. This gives 1.71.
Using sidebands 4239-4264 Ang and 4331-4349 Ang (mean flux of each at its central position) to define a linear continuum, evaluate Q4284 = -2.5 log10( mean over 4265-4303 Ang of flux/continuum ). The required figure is 0.175 mag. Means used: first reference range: 6.44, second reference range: 7.38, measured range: 5.76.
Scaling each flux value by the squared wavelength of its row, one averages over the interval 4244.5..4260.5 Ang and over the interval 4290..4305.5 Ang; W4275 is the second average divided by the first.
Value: 0.8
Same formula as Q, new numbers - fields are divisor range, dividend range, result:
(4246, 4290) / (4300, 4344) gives 1.04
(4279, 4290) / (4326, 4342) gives 1.15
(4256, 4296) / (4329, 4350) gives 1.26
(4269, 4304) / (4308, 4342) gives 1.20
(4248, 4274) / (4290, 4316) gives 0.85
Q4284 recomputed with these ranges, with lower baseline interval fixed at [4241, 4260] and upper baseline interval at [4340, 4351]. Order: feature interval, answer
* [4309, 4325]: 0.112 mag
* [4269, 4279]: 0.201 mag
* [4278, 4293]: 0.087 mag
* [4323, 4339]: 0.036 mag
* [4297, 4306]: 0.458 mag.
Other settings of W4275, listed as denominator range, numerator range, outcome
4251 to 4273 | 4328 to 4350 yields 1.27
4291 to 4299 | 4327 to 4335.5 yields 1.43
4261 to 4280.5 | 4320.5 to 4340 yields 1.17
